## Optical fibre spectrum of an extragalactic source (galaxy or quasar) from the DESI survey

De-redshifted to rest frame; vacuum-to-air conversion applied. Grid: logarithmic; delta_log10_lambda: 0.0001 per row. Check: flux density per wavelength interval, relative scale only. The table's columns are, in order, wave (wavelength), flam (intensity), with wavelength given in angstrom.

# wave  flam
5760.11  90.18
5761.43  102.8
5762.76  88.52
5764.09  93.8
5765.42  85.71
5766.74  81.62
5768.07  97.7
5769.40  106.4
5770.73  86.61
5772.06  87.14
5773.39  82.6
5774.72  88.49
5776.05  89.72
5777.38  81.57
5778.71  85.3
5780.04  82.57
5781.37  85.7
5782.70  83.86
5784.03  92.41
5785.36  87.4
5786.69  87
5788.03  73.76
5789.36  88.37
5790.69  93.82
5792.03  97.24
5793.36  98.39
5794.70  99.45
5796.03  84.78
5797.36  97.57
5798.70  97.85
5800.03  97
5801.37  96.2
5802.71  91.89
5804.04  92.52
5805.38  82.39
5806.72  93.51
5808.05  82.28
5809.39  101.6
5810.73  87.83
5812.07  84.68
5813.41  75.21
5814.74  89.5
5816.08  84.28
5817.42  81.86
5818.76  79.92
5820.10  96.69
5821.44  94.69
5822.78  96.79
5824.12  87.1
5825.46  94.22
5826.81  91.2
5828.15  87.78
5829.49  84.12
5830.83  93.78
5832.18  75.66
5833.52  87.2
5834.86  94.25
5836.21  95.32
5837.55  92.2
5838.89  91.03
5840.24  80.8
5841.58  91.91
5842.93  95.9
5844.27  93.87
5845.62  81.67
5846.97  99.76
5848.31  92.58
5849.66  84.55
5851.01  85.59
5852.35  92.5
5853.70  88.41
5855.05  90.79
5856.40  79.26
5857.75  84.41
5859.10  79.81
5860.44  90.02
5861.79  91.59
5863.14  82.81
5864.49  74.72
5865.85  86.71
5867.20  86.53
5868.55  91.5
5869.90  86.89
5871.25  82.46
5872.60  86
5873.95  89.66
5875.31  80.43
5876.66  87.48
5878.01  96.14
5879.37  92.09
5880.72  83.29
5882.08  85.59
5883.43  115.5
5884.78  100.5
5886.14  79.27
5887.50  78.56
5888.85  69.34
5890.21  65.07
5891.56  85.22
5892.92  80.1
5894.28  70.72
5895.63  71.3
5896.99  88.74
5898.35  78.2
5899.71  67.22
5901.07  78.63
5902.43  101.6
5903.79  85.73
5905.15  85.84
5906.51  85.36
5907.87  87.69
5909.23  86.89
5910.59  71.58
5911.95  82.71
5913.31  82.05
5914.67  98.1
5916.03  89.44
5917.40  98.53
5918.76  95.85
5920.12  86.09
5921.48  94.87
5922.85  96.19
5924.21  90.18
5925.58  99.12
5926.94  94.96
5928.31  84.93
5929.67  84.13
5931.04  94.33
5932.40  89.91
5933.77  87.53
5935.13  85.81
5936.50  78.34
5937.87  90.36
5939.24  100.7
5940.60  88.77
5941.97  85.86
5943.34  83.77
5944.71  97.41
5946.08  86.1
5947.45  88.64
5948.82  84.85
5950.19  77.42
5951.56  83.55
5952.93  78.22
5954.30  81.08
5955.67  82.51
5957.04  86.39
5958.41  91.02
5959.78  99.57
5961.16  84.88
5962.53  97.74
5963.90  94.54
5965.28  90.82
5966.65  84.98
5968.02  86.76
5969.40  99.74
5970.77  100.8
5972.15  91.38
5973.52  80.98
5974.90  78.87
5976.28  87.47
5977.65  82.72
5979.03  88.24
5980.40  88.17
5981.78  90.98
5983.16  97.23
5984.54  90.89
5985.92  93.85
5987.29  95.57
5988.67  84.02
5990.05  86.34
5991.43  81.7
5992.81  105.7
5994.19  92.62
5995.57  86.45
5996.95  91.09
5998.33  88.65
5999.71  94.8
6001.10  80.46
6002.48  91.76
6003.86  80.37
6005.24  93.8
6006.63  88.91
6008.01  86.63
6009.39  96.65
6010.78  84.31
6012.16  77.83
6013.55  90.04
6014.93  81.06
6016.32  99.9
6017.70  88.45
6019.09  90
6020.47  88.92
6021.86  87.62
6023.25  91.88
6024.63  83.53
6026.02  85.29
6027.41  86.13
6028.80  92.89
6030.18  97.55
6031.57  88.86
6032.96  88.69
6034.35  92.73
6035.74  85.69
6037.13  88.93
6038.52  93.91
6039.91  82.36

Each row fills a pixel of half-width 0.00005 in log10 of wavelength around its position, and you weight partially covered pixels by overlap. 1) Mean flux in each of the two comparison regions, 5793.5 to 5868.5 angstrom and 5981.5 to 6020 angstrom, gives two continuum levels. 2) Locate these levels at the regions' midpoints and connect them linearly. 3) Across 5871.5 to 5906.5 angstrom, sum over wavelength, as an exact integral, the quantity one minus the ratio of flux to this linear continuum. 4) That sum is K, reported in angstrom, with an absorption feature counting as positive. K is 2.0 angstrom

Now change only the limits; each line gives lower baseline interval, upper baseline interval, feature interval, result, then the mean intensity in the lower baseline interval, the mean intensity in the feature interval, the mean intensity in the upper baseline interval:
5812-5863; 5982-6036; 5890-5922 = 1.6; 88.4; 84.3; 89.5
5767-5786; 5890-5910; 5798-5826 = -1.2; 88.2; 89.9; 81.6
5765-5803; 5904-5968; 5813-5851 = 0.2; 89.9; 89.1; 88.4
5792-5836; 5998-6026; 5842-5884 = 0.7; 90.2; 88.3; 88.2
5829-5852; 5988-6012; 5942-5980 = 0.5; 89.5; 87.8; 88.8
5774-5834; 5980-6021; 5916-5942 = -0.5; 89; 90.9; 89.6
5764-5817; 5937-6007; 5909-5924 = -0.1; 89.3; 89.4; 89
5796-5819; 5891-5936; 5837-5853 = -0.3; 89.2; 90.2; 86.6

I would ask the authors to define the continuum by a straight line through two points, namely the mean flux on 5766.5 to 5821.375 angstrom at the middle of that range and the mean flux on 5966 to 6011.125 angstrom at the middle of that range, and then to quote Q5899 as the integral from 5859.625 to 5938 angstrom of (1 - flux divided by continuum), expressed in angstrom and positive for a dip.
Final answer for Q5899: 2.7 angstrom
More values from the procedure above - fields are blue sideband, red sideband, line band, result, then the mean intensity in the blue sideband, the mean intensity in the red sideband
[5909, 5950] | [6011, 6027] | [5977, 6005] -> -0.5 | 89.2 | 87.6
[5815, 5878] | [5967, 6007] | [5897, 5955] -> 1.0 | 88.1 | 89.6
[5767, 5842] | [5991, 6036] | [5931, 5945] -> 0.1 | 89.4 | 89.2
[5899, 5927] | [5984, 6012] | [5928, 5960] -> 0.6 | 88.4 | 89.5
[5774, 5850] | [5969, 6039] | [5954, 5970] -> -0.1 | 89.5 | 89.4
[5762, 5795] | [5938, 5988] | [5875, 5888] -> -0.2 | 88.9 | 89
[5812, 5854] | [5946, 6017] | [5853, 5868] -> 0.6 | 89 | 88.7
